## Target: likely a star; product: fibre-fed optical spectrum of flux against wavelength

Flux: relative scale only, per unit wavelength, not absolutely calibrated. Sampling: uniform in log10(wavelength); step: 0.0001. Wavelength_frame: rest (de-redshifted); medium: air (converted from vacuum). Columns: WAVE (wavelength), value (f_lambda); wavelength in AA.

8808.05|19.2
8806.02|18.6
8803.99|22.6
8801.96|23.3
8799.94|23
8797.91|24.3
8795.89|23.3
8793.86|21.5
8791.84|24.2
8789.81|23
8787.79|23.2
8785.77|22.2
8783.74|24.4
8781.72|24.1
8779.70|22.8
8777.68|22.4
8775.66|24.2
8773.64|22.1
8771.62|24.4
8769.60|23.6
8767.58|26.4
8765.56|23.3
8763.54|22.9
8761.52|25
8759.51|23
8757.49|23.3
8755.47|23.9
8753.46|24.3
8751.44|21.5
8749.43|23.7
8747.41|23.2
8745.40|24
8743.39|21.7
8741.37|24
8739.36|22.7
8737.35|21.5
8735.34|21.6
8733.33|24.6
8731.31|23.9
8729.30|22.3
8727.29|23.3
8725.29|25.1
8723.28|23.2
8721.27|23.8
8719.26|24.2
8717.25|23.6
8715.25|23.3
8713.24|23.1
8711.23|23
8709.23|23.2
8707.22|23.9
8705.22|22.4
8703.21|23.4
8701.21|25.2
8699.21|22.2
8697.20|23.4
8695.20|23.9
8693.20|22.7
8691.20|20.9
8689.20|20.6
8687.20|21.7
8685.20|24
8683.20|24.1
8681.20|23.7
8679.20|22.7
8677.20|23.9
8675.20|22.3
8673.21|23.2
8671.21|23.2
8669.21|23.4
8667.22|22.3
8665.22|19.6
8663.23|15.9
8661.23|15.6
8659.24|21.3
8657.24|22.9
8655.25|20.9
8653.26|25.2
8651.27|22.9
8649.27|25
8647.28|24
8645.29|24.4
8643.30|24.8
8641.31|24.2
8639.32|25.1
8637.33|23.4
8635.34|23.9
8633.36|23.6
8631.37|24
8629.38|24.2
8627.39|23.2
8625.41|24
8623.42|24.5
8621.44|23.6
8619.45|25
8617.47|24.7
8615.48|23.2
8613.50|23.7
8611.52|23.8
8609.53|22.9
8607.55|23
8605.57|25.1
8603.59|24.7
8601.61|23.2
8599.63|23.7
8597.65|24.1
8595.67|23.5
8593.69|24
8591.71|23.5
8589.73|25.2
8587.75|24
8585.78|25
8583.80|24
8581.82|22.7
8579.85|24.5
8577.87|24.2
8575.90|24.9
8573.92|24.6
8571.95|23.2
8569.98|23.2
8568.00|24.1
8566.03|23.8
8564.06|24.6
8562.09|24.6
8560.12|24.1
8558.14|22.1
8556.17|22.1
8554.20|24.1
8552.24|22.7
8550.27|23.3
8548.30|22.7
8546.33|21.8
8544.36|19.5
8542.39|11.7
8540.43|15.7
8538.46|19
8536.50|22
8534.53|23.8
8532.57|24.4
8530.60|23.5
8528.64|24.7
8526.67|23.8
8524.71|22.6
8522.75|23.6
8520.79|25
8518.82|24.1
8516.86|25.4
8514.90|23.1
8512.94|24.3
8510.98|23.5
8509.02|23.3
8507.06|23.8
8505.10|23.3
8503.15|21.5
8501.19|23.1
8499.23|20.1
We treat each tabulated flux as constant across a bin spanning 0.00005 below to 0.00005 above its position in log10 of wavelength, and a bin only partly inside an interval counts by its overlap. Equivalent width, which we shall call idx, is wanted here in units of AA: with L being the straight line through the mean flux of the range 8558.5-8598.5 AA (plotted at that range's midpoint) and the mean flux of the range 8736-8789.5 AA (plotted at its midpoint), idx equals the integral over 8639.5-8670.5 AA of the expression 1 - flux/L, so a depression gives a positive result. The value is 2.0 AA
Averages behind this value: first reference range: 24.1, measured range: 22.2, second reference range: 23.4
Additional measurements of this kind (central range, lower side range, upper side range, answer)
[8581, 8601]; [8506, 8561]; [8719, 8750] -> -1.1 AA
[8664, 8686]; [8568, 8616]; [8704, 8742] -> 0.6 AA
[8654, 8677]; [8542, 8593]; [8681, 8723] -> 2.0 AA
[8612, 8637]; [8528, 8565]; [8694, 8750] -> -1.6 AA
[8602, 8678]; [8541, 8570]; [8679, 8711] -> -1.7 AA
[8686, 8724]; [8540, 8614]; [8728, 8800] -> 0.4 AA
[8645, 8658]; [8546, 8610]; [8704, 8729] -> 0.0 AA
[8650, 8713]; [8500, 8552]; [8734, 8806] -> 1.4 AA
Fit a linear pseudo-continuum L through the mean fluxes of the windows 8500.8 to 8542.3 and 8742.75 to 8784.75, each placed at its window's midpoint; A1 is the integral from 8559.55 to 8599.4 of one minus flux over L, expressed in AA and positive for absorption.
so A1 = -1.9 AA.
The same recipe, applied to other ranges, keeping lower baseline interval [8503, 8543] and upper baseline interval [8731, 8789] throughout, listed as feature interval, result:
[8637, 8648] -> -0.7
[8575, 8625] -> -2.6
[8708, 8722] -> -0.1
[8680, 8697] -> 0.3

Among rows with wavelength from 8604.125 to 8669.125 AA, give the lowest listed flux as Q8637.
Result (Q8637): 15.6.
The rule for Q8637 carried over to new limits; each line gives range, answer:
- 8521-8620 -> 11.7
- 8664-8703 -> 19.6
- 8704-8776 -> 21.5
